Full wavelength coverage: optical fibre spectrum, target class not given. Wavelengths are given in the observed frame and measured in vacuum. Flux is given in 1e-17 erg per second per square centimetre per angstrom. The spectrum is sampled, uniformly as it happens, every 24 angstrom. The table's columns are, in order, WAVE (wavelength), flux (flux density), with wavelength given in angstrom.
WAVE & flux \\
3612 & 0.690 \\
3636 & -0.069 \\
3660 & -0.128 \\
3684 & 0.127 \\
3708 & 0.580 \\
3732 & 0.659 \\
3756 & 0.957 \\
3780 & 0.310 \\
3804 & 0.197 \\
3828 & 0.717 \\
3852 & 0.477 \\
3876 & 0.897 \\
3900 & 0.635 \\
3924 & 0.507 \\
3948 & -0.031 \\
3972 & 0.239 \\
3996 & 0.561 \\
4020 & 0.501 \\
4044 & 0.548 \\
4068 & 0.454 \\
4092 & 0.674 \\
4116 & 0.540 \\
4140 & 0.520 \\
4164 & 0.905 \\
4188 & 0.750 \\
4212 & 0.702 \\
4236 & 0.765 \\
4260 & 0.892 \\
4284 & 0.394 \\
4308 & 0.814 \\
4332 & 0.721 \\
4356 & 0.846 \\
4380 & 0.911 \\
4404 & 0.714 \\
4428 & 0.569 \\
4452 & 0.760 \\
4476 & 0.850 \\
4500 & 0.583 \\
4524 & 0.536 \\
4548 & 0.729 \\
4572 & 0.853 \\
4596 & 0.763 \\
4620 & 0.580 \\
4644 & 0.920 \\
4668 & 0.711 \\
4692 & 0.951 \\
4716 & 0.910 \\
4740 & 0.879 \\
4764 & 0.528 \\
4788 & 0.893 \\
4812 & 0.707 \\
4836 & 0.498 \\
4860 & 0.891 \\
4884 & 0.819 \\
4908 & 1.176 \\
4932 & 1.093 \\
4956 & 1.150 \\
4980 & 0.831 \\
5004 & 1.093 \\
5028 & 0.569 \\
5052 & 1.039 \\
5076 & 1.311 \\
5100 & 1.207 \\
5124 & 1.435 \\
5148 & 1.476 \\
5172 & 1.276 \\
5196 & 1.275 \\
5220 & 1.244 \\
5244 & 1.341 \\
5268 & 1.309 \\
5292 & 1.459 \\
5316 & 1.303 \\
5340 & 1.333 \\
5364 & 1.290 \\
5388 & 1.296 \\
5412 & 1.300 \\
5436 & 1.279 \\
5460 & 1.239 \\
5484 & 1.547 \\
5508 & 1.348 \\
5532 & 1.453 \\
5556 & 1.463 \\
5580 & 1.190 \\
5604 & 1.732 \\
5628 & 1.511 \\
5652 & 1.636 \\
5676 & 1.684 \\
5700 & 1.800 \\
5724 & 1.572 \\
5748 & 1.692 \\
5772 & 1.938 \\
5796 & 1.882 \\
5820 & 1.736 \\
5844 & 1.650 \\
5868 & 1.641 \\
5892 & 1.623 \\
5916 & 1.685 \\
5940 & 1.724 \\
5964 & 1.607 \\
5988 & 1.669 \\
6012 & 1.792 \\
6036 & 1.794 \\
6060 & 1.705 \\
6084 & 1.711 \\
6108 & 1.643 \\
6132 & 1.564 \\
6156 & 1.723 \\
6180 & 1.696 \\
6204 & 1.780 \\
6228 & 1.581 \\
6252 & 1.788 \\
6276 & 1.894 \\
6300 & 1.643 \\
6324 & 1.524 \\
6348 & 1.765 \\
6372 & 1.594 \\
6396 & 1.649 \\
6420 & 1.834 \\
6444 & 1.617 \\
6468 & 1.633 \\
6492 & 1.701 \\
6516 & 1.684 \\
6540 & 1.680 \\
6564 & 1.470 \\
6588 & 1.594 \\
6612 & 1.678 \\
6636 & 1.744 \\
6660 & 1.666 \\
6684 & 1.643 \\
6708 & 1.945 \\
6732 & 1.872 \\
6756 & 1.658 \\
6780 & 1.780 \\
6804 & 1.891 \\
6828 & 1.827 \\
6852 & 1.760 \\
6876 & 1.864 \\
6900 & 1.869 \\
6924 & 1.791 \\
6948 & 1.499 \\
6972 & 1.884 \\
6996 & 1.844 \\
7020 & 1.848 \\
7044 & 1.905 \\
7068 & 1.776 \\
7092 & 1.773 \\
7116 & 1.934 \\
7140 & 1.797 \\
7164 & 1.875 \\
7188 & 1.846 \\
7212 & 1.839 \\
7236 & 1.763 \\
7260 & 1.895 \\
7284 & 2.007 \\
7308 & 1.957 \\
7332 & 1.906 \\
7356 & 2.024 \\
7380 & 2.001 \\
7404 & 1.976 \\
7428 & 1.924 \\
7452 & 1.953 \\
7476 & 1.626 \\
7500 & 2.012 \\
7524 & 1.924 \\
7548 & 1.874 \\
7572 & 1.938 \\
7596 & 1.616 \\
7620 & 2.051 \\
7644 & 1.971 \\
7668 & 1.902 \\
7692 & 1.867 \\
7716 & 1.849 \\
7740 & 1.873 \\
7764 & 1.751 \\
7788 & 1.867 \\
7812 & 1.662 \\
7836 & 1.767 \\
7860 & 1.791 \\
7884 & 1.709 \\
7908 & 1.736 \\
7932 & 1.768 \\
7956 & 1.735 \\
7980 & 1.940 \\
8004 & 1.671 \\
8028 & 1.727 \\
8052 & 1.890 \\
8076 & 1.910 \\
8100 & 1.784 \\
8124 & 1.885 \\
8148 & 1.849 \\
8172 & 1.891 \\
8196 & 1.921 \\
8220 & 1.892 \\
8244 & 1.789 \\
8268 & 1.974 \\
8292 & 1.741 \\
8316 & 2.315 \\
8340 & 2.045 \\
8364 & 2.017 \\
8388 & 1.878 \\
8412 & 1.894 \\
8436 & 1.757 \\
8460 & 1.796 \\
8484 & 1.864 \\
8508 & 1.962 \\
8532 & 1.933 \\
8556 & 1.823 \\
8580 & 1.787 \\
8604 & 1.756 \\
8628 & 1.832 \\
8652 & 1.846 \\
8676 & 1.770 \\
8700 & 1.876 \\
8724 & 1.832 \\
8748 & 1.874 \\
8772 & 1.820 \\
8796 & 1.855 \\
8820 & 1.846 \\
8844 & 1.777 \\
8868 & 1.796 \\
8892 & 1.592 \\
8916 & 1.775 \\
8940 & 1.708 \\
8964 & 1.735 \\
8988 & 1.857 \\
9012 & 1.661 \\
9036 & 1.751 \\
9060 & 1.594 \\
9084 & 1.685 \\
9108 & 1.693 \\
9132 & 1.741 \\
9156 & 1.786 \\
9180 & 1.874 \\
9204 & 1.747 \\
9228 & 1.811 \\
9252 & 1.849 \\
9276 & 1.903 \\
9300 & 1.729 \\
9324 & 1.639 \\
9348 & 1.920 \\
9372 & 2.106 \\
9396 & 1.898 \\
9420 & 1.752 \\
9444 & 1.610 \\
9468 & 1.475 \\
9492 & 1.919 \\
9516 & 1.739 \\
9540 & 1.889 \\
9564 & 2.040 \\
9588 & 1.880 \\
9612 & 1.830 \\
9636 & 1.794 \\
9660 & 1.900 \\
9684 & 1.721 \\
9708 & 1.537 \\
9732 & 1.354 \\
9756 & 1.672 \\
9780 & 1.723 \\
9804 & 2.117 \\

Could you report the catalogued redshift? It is 0.27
